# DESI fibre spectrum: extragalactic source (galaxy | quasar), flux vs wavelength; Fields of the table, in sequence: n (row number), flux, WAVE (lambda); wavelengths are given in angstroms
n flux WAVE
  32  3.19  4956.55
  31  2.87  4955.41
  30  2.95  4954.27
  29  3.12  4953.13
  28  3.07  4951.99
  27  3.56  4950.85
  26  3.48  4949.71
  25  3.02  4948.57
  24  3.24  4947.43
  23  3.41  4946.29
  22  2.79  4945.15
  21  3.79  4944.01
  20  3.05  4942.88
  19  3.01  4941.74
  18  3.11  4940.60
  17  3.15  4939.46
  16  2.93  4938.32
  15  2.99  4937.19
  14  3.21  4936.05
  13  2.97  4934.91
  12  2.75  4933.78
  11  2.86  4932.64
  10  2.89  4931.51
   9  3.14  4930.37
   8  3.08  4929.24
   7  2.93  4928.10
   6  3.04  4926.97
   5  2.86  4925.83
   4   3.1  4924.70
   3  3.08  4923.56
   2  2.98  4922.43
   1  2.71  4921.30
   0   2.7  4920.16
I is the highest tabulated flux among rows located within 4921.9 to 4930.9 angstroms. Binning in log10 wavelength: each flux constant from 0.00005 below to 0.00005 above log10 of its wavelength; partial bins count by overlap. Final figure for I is 3.14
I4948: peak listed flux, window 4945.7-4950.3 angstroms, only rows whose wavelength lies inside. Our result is 3.48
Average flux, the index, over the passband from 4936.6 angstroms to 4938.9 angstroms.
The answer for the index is 2.96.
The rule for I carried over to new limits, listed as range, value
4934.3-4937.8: 3.21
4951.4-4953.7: 3.12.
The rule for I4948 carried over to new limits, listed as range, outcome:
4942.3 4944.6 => 3.79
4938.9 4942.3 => 3.15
